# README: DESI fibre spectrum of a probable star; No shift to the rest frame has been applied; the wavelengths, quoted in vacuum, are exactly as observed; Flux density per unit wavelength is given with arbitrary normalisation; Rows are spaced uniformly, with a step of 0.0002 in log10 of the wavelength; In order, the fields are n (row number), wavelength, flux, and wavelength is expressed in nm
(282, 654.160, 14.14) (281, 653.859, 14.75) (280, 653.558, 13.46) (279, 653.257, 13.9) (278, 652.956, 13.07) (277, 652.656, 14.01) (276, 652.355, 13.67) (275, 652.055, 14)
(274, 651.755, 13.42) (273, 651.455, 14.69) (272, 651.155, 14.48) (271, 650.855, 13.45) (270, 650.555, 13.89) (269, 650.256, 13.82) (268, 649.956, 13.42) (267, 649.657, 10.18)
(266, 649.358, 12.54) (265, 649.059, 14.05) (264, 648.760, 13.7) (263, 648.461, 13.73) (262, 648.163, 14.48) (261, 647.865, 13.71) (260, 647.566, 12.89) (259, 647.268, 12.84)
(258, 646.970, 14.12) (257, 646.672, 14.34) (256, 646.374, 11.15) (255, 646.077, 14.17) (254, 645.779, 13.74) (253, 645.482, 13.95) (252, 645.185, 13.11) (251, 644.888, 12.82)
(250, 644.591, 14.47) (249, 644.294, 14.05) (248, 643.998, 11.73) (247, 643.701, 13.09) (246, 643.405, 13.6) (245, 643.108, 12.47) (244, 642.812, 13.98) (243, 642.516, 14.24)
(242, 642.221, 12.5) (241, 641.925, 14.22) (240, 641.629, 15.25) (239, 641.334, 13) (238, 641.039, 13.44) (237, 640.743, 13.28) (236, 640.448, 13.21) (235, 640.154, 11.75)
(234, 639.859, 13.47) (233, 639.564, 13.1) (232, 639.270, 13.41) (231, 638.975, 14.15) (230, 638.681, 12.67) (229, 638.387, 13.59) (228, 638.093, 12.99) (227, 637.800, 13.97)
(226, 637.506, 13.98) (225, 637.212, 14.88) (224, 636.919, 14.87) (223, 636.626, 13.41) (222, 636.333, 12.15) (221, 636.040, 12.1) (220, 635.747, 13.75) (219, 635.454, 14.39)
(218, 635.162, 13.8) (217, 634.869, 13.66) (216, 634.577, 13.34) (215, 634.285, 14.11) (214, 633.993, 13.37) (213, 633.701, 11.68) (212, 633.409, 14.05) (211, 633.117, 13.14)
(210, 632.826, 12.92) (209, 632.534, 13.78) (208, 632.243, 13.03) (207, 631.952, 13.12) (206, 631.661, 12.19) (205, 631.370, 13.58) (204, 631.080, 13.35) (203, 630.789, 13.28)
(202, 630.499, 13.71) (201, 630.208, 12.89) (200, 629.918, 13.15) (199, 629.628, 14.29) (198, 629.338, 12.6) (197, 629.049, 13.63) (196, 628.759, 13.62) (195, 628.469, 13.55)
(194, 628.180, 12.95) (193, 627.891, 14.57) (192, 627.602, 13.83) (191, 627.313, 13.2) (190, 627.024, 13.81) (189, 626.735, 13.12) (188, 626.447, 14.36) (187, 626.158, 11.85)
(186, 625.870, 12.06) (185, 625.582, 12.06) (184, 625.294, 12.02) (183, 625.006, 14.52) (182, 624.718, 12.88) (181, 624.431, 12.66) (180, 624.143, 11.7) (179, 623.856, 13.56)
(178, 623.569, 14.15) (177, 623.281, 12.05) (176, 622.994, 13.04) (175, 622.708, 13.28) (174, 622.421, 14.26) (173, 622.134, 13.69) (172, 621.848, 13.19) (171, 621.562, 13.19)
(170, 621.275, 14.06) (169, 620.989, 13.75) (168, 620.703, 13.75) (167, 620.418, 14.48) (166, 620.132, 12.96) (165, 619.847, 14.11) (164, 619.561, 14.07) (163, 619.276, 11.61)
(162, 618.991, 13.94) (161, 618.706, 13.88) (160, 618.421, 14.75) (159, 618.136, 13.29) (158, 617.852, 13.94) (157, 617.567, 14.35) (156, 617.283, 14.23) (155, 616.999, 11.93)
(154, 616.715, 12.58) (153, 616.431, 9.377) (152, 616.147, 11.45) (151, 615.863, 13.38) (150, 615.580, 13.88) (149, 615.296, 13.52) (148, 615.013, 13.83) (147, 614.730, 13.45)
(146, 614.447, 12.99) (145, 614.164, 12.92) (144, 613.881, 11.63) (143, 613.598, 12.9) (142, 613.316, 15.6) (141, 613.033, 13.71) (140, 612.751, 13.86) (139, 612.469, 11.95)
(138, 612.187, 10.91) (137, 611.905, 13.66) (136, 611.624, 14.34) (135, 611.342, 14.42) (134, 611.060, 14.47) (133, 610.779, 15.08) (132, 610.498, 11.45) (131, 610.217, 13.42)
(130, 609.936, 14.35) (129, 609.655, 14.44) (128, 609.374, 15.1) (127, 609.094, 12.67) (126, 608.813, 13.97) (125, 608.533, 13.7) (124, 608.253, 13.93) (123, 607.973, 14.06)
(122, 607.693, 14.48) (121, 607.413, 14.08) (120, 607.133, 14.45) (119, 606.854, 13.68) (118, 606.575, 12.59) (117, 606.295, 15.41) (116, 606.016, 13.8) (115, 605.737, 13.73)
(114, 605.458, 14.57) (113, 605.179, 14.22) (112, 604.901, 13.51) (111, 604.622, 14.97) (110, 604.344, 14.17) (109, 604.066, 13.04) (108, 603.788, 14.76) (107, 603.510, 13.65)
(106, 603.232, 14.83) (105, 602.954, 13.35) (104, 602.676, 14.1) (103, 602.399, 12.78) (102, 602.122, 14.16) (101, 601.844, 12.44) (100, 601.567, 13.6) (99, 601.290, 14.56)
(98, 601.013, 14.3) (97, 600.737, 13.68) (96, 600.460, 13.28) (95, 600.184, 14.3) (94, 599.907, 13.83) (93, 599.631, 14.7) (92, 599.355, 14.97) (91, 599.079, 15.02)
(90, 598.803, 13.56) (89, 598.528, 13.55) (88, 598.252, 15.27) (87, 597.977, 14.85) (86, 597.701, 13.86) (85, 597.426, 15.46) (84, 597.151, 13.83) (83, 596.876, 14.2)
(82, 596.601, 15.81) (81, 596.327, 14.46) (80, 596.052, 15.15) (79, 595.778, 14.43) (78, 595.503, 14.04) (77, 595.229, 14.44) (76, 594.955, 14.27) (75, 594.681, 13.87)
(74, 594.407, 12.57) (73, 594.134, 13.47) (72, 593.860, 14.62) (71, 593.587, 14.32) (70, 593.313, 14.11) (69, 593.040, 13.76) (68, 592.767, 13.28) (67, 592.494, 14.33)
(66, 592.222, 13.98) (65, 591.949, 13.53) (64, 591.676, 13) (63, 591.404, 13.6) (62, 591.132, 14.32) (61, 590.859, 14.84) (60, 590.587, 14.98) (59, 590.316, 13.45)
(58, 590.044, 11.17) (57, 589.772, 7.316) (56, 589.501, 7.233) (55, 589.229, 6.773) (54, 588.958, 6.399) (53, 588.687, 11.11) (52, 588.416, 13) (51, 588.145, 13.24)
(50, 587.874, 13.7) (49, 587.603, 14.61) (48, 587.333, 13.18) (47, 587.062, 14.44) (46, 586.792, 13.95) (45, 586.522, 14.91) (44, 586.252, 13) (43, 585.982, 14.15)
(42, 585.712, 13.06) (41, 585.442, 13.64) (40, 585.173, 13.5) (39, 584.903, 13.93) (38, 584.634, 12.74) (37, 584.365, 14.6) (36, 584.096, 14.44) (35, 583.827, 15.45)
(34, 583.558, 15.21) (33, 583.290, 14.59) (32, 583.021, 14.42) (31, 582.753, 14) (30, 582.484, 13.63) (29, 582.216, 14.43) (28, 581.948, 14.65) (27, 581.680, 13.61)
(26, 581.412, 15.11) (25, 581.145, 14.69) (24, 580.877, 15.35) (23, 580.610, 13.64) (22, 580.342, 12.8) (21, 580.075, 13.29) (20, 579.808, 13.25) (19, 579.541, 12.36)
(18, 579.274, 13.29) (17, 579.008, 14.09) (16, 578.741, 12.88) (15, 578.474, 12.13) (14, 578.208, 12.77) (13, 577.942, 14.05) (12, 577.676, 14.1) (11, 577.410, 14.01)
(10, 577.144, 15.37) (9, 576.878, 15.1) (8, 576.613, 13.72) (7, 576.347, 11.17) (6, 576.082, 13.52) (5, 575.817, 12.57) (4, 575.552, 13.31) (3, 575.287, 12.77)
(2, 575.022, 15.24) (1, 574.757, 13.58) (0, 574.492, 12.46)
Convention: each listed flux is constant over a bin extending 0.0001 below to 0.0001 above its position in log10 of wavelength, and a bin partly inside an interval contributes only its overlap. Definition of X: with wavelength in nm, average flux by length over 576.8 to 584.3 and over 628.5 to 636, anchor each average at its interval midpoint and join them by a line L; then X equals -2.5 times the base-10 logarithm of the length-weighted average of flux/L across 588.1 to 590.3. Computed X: 0.404 mag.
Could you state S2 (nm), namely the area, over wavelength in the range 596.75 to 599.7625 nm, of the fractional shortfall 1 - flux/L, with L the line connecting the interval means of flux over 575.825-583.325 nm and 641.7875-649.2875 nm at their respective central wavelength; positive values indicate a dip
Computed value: -0.177 nm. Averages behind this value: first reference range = 13.8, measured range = 14.5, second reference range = 13.5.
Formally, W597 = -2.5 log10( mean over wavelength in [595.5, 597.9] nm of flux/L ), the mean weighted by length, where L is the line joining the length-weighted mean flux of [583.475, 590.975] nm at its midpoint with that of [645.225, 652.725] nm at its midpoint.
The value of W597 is -0.14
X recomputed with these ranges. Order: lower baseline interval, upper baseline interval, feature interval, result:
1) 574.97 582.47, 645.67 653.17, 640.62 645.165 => 0.004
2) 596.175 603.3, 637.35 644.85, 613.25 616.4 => 0.069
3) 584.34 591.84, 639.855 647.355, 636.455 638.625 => -0.047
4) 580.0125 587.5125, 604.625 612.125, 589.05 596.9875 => 0.063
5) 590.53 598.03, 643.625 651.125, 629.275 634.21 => 0.032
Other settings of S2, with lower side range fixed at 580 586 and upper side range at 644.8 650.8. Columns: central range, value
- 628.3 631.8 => 0.062 nm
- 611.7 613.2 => 0.092 nm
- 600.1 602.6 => 0.042 nm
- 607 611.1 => -0.044 nm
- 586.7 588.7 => 0.077 nm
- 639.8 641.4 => 0.051 nm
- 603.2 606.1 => -0.047 nm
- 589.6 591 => 0.181 nm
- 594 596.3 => -0.011 nm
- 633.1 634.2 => 0.033 nm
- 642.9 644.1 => 0.051 nm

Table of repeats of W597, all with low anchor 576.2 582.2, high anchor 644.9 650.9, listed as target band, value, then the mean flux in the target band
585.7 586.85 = -0.02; 13.9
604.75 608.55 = -0.04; 14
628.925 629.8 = 0.00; 13.5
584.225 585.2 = 0.00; 13.7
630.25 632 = 0.02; 13.2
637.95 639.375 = 0.00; 13.4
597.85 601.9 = -0.04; 14.2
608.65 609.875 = -0.04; 14.1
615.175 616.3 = 0.04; 13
